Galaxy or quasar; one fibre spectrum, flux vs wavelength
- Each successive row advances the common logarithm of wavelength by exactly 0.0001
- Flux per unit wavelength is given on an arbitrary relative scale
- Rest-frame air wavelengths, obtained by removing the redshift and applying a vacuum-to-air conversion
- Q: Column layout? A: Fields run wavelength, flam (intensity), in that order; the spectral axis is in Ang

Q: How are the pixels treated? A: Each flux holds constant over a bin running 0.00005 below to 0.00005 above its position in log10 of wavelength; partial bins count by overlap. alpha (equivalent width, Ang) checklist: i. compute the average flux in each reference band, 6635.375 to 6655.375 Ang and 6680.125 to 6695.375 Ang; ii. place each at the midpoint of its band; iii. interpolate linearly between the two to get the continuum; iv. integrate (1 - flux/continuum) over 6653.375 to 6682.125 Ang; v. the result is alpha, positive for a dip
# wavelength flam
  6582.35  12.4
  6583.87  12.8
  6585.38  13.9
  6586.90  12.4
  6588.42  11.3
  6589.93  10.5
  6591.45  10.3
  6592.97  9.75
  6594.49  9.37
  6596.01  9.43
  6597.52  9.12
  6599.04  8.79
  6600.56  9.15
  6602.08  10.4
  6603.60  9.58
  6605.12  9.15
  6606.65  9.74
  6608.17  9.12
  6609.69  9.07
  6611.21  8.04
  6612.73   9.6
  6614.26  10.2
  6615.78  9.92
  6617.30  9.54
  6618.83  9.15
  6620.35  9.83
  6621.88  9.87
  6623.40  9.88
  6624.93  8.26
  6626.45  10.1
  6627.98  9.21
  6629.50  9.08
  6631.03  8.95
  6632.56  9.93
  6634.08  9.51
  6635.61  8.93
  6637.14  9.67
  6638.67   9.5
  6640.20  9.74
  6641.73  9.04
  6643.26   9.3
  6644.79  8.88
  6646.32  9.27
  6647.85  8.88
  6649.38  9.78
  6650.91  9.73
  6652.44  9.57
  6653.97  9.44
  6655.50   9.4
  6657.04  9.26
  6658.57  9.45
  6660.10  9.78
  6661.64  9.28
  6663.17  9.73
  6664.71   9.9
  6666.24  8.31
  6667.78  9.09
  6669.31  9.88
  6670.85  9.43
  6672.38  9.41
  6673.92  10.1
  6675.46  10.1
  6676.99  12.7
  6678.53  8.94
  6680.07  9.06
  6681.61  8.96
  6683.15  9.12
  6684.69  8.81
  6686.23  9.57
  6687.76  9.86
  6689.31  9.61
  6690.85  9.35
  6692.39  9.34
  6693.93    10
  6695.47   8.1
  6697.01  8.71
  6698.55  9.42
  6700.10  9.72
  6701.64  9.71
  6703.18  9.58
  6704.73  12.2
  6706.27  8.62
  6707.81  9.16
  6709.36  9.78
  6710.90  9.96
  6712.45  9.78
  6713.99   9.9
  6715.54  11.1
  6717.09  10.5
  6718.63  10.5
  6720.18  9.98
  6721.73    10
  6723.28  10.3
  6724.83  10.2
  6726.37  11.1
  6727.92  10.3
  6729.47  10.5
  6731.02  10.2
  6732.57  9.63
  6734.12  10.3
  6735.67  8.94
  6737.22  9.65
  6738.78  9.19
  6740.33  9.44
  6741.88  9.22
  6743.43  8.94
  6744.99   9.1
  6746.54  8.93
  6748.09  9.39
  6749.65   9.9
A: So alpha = -0.8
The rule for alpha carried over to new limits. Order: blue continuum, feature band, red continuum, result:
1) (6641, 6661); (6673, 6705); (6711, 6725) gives 0.75 Ang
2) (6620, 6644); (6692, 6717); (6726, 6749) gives -0.41 Ang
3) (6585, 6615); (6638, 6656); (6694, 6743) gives 0.91 Ang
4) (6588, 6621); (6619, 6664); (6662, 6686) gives 0.70 Ang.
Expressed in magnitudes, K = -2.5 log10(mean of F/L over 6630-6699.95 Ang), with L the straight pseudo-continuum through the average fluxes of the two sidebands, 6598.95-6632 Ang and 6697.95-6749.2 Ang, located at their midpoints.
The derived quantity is 0.02 mag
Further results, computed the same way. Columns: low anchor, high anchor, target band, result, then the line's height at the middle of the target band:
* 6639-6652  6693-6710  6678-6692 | 0.03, 9.48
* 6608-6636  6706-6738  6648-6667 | 0.02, 9.62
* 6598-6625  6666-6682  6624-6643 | 0.02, 9.52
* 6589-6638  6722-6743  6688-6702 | 0.05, 9.77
